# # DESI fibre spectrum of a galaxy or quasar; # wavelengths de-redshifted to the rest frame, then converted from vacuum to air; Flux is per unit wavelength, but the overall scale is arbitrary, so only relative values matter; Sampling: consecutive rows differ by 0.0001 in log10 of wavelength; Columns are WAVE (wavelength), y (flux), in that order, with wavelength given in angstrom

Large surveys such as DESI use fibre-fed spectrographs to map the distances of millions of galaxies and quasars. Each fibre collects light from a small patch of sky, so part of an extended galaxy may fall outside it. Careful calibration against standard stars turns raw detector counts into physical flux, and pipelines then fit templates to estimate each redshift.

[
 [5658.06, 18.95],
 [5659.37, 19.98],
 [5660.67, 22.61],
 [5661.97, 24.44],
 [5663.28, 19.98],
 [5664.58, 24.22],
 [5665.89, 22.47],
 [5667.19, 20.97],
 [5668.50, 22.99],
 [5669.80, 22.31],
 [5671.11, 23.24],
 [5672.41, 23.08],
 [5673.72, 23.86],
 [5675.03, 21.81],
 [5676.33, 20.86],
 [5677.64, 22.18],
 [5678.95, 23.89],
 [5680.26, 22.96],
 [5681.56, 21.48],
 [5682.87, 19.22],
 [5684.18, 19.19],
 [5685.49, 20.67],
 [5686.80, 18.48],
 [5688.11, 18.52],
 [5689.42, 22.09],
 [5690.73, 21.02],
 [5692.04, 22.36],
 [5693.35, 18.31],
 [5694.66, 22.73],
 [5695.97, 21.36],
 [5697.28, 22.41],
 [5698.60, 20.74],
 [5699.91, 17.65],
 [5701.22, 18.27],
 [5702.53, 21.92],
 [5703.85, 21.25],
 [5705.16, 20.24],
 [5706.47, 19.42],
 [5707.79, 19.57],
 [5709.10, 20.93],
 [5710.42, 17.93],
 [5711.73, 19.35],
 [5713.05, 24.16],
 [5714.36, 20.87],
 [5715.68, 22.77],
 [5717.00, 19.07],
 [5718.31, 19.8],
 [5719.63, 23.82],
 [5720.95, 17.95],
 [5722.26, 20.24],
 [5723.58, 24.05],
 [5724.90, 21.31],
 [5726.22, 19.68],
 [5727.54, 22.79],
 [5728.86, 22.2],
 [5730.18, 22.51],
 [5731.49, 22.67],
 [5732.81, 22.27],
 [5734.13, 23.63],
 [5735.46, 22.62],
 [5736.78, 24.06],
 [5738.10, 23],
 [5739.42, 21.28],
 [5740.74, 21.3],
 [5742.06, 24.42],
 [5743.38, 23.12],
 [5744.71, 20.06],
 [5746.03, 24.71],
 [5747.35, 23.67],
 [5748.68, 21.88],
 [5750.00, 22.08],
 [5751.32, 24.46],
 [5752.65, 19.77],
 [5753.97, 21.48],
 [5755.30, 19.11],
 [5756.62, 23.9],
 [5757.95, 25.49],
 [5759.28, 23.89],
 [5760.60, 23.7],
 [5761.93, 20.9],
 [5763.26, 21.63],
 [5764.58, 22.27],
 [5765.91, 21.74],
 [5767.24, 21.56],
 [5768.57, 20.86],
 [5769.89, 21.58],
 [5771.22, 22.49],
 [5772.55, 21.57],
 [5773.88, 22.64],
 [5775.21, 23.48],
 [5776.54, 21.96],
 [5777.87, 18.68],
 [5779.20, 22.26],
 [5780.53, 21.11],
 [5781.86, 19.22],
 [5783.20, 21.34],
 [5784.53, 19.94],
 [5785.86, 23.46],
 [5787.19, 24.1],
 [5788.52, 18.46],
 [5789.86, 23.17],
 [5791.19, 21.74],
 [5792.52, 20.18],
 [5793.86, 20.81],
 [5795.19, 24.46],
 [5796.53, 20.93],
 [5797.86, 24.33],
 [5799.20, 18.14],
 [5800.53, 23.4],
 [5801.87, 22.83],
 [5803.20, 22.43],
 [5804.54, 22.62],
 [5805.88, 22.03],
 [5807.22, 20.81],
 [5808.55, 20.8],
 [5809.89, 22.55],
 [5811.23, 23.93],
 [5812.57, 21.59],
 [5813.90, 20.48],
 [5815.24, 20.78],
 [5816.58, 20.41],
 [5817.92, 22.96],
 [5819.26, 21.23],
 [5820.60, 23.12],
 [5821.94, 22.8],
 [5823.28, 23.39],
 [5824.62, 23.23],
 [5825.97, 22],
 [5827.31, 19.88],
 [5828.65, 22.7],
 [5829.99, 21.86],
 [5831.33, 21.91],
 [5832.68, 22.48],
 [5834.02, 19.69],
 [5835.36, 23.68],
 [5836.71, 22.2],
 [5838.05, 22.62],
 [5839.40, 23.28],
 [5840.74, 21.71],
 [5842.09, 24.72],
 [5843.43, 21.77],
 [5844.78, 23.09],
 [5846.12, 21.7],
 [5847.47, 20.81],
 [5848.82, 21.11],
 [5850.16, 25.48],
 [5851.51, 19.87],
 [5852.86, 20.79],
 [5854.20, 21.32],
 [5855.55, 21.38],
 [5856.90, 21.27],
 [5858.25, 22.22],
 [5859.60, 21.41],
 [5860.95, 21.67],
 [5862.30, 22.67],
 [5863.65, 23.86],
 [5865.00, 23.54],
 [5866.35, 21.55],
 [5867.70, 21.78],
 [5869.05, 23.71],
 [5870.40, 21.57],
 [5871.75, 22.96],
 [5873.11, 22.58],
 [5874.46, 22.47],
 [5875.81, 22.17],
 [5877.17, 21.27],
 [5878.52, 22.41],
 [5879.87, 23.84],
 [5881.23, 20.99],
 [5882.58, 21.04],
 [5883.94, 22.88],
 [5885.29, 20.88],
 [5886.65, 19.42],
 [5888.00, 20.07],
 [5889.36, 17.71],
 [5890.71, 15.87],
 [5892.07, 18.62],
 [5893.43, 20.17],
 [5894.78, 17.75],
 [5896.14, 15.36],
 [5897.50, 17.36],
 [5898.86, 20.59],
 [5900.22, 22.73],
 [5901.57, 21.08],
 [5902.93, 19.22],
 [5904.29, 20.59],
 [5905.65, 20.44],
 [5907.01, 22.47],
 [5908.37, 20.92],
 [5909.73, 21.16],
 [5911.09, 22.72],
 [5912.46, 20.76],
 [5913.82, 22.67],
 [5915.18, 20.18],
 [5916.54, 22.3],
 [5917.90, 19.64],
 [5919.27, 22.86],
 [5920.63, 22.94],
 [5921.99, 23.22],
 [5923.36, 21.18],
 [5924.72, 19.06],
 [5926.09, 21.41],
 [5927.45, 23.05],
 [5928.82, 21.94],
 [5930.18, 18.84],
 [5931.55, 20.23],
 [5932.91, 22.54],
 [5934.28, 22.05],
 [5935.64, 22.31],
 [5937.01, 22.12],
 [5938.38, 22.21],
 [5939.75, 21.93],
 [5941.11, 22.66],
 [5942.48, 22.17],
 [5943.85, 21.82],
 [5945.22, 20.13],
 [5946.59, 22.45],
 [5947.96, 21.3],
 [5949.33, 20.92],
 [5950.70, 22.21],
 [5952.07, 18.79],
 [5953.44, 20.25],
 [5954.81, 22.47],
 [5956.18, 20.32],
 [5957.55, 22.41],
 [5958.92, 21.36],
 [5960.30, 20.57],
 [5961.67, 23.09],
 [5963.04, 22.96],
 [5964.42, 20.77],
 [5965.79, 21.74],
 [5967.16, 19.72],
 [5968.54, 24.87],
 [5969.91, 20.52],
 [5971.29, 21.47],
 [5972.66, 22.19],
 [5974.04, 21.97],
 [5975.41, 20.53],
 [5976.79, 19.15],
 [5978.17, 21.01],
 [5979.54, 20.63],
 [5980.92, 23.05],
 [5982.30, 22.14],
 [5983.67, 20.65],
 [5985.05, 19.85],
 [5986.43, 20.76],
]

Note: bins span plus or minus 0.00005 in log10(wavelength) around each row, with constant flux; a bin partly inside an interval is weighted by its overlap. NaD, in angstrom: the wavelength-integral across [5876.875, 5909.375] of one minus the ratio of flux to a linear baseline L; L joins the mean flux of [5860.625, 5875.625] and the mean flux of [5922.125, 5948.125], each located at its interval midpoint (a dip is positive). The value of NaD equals 3.0 angstrom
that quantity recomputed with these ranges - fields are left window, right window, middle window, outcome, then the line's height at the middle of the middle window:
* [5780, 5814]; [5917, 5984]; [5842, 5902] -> 1.09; 21.6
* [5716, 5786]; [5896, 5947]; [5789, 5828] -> -0.37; 21.7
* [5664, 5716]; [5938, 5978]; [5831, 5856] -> -0.88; 21.3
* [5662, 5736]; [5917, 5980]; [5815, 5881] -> -2.37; 21.4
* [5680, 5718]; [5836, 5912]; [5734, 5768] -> -2.90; 20.7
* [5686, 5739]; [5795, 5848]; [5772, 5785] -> 0.29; 21.7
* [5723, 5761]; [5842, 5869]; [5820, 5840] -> -0.11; 22.2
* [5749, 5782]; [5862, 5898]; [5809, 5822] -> -0.26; 21.5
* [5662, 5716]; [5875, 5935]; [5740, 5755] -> -0.91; 21.1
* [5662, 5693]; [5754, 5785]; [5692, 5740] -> 1.13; 21.7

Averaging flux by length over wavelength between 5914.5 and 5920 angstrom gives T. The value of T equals 21.3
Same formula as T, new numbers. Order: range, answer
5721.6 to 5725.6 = 21.8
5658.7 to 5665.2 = 22.2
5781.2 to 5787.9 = 21.6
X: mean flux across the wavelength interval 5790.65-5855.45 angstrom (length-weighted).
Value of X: 22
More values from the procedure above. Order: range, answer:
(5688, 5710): 20.5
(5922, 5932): 21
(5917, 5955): 21.5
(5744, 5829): 22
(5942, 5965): 21.4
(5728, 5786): 22.2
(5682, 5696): 20.3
